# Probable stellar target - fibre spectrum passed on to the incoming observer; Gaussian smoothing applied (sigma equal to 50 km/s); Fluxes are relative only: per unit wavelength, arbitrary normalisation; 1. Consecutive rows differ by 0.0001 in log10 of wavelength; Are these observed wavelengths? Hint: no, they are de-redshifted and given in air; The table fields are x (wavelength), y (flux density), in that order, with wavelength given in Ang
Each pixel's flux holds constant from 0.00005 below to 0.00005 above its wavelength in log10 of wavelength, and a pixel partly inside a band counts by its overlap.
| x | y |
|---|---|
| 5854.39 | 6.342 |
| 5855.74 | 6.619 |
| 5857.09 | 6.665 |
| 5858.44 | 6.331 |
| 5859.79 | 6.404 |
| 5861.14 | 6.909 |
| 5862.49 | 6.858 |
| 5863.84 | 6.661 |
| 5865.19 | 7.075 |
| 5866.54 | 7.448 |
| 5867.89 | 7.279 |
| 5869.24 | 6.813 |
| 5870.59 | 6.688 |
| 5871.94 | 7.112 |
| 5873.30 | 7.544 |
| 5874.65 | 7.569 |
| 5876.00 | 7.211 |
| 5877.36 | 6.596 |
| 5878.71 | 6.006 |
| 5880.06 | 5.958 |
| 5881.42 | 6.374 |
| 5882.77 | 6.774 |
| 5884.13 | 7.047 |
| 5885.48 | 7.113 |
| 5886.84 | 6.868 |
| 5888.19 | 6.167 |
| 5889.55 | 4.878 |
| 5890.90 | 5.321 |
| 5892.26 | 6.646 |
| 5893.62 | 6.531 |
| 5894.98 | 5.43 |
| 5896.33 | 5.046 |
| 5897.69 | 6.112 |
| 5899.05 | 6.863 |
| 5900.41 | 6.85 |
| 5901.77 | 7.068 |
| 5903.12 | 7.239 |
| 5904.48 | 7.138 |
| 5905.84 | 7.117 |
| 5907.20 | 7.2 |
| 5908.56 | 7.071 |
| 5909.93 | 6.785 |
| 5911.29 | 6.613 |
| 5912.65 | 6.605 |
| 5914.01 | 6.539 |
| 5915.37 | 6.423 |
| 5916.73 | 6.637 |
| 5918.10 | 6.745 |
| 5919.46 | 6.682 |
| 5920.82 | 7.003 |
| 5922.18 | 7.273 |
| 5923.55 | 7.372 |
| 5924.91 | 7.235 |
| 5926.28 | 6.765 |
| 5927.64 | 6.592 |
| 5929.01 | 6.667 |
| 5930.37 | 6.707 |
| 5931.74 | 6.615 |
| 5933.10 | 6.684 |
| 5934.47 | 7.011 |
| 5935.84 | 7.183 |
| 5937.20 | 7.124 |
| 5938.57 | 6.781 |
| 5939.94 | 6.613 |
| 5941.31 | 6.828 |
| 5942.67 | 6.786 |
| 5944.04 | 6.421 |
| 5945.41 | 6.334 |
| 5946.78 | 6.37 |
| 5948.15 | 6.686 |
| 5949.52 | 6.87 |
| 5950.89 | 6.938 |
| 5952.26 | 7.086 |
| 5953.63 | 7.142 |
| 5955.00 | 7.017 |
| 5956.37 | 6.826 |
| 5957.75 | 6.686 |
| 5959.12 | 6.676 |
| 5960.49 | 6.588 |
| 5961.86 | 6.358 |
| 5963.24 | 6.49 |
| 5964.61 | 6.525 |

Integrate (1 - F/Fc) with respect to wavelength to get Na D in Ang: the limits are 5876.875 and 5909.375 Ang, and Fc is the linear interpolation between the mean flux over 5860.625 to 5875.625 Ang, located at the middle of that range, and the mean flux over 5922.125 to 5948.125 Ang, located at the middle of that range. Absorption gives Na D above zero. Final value 2.3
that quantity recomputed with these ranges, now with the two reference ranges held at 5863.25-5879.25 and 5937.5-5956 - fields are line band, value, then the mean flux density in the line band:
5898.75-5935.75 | -0.07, 6.88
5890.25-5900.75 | 1.29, 6.07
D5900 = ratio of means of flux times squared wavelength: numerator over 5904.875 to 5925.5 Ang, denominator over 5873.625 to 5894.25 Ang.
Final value 1.07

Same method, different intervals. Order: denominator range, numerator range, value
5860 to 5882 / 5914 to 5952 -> 1.01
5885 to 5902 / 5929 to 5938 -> 1.13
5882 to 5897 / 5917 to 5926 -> 1.15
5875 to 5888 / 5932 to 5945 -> 1.04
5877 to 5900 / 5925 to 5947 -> 1.10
